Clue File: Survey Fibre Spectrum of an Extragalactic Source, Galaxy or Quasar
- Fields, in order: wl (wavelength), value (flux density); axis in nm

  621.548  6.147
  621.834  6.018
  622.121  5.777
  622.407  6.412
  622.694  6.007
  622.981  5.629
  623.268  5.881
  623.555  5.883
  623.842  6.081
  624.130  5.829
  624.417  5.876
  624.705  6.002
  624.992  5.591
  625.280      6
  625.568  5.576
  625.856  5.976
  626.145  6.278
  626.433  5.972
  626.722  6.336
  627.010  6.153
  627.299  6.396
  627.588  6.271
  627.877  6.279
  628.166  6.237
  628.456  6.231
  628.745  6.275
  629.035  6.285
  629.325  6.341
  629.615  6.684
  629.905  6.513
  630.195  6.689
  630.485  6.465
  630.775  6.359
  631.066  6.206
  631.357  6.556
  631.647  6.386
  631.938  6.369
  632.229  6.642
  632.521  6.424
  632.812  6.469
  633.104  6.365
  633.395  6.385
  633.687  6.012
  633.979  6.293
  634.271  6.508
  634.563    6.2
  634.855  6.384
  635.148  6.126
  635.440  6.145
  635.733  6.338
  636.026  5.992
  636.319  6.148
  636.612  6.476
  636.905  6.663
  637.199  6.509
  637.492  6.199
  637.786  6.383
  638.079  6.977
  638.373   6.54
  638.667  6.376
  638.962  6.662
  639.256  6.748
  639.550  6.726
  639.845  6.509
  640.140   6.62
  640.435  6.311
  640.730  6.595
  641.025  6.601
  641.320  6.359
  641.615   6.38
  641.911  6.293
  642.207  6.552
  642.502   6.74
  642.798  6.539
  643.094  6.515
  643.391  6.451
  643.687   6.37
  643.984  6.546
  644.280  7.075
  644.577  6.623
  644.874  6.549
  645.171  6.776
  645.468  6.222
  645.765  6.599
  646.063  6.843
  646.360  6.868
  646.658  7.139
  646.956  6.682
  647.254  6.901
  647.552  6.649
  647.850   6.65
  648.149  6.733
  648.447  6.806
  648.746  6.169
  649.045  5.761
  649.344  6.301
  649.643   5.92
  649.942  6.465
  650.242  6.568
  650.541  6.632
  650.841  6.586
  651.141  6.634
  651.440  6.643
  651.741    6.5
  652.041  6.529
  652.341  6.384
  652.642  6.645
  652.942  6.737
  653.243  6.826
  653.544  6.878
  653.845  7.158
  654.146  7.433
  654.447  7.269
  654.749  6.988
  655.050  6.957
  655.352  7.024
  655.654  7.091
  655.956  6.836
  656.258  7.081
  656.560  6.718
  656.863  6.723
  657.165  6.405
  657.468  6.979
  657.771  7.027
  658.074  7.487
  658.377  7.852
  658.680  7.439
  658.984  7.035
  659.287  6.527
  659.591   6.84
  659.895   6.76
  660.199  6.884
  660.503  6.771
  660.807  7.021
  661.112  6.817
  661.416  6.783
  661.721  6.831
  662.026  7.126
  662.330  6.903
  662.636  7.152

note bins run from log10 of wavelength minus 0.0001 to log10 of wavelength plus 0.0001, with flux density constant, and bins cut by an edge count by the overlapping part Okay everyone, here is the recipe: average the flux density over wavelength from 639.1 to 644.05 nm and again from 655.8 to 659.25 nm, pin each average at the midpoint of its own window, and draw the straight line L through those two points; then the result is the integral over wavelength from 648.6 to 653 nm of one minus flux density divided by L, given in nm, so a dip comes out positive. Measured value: 0.25 nm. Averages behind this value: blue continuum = 6.52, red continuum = 7.04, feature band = 6.43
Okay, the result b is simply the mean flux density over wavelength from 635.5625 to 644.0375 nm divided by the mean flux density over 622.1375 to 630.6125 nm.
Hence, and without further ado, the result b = 1.06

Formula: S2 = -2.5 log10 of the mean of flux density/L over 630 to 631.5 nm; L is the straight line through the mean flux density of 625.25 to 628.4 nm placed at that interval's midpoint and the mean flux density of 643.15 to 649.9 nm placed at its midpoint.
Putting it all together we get -0.04 mag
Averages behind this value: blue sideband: 6.14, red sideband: 6.57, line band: 6.46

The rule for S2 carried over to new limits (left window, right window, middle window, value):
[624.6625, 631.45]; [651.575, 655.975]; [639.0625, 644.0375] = 0.01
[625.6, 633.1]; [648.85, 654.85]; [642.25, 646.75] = -0.02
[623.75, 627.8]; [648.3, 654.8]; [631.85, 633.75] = -0.04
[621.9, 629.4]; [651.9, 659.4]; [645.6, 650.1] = 0.03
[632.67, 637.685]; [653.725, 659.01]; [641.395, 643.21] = 0.01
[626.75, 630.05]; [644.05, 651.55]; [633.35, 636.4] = 0.03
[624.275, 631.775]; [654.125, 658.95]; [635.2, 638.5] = 0.02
